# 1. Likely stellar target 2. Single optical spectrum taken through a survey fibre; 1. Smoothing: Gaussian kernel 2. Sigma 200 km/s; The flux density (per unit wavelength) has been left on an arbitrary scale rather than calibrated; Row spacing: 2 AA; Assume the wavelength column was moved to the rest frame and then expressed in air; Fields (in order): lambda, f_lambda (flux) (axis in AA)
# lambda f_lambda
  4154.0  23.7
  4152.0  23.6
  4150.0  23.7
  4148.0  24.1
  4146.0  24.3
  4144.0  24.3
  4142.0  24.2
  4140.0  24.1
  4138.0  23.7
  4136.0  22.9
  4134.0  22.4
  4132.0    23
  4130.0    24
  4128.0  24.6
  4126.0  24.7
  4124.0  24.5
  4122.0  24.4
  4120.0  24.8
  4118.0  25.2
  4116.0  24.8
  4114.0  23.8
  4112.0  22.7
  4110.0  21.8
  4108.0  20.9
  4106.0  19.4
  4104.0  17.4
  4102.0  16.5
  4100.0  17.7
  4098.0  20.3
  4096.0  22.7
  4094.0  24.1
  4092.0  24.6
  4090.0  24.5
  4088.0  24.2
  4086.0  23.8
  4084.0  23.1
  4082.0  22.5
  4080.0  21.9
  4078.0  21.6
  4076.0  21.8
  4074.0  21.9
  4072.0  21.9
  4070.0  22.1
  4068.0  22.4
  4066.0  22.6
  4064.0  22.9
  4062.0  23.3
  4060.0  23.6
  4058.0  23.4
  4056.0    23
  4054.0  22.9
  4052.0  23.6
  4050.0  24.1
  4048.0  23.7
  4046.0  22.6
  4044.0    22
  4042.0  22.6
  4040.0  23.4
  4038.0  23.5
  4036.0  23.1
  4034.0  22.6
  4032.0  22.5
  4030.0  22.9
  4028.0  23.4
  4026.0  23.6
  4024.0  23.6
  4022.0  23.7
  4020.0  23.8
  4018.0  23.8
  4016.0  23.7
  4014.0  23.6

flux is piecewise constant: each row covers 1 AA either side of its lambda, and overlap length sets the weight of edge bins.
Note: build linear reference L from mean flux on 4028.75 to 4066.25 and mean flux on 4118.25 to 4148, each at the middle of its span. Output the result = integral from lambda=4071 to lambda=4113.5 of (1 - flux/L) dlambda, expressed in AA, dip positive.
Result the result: 3.4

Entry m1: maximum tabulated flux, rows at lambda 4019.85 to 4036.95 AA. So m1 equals 23.8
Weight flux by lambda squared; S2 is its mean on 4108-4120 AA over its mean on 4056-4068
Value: 1.0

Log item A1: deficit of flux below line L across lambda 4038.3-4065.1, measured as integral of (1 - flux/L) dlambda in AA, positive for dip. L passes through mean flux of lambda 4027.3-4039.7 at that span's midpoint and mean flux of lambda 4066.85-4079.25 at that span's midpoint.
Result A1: -0.8 AA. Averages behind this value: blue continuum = 23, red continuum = 22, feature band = 23.2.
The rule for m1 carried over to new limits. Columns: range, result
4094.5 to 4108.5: 22.7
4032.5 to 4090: 24.5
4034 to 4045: 23.5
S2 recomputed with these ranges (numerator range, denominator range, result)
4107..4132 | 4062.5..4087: 1.09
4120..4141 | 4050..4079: 1.09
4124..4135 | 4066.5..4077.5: 1.11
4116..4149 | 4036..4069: 1.08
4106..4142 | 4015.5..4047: 1.06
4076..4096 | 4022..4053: 1.03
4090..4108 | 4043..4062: 0.91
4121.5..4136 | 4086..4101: 1.07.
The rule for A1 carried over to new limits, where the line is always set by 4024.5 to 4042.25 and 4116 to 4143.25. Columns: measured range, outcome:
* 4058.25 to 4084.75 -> 1.2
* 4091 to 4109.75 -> 2.6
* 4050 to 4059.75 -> 0.0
